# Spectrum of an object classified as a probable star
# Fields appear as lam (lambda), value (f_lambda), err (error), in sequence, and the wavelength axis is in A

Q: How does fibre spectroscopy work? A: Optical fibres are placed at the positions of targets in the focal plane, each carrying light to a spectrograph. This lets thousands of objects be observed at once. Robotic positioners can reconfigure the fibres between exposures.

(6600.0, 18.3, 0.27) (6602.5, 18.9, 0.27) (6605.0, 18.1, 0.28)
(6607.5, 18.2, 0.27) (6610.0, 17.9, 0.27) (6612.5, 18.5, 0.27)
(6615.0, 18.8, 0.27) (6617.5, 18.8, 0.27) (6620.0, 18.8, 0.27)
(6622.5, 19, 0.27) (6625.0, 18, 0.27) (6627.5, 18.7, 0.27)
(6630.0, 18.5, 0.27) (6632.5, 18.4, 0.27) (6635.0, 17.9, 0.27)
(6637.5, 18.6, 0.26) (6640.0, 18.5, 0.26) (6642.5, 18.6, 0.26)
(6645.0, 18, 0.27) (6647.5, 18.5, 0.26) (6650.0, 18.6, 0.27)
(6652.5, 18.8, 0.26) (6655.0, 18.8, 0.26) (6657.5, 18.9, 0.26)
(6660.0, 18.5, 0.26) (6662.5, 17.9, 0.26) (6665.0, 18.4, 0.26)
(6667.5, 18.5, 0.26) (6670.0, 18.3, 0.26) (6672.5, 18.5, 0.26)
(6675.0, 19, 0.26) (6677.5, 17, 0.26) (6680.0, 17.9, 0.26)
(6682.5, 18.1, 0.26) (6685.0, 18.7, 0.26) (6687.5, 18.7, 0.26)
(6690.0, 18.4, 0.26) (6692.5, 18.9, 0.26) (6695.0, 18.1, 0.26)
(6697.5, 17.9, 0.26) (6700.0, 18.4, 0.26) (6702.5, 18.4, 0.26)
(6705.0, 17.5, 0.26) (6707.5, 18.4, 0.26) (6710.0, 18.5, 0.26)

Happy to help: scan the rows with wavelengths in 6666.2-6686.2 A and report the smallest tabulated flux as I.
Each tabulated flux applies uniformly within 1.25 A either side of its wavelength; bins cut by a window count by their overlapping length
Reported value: 17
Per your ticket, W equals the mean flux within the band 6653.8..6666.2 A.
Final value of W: 18.5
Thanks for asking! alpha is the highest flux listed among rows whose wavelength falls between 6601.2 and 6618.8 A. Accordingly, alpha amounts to 18.9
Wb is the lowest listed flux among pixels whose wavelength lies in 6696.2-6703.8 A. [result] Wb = 17.9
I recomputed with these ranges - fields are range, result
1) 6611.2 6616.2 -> 18.5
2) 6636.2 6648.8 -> 18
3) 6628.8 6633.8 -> 18.4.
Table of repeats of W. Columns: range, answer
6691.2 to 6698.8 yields 18.3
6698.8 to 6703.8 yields 18.4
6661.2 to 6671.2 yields 18.3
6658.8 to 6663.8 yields 18.2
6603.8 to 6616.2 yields 18.3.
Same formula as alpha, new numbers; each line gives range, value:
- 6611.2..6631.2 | 19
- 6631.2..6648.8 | 18.6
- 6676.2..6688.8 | 18.7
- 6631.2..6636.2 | 18.4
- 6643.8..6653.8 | 18.8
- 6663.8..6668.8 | 18.5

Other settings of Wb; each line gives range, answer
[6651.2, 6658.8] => 18.8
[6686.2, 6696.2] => 18.1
